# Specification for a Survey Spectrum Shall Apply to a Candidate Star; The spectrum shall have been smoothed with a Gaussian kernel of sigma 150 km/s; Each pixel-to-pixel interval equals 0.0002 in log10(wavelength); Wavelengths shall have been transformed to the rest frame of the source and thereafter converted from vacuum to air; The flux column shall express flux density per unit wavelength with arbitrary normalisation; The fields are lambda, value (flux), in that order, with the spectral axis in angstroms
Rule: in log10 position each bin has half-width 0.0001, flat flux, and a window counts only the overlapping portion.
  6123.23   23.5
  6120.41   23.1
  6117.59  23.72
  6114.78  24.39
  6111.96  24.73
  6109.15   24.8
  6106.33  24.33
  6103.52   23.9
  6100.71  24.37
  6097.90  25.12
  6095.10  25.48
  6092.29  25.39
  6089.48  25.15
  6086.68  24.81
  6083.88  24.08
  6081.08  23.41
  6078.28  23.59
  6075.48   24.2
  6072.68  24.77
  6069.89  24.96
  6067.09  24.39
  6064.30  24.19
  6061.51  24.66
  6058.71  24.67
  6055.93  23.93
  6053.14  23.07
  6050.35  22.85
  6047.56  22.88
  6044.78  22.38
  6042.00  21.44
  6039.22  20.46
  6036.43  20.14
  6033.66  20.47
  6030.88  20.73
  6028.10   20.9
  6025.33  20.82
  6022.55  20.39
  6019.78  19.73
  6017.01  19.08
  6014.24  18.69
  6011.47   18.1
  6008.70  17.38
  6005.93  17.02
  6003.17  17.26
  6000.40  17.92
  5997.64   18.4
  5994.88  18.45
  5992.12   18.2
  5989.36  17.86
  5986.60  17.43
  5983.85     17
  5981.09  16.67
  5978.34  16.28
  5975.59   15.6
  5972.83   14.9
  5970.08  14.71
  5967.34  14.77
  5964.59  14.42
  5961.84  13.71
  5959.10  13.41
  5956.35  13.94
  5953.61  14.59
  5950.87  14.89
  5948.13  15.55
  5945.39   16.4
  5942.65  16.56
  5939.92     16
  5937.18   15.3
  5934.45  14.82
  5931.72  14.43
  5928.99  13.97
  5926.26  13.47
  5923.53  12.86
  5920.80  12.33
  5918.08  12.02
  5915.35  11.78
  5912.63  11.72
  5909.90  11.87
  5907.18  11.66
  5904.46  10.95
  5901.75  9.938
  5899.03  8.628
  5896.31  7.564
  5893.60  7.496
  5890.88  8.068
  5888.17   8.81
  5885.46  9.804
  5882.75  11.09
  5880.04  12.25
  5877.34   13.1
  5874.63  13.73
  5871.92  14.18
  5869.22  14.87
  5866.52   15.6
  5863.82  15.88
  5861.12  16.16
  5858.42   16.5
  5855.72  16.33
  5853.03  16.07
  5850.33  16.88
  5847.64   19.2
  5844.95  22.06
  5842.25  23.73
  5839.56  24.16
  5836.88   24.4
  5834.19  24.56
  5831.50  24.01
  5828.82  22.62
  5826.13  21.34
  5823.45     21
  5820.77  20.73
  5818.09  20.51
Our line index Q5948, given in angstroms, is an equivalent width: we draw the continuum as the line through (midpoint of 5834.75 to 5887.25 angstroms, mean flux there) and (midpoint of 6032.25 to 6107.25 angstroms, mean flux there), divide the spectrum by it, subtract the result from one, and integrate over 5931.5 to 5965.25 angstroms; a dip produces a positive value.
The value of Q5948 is 8.0 angstroms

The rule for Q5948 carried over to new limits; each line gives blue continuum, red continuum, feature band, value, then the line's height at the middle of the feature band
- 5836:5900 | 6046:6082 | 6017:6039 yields 1.9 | 22.3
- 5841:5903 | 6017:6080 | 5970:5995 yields 3.3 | 19.2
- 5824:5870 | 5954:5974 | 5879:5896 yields 8.1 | 17.9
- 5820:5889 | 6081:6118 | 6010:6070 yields 3.3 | 22.9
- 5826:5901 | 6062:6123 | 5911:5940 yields 7.7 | 18.2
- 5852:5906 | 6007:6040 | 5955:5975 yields 2.9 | 16.7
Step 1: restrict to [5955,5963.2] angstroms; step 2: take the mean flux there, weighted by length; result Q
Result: 13.7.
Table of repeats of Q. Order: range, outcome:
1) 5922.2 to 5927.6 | 13.2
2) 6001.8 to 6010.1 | 17.2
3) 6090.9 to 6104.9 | 24.9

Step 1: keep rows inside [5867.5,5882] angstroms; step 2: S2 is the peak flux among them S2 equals 14.87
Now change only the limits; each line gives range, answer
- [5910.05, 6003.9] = 18.45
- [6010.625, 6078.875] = 24.96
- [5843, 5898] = 22.06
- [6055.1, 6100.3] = 25.48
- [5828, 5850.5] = 24.56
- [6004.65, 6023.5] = 20.39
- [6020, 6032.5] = 20.9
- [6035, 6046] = 22.38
